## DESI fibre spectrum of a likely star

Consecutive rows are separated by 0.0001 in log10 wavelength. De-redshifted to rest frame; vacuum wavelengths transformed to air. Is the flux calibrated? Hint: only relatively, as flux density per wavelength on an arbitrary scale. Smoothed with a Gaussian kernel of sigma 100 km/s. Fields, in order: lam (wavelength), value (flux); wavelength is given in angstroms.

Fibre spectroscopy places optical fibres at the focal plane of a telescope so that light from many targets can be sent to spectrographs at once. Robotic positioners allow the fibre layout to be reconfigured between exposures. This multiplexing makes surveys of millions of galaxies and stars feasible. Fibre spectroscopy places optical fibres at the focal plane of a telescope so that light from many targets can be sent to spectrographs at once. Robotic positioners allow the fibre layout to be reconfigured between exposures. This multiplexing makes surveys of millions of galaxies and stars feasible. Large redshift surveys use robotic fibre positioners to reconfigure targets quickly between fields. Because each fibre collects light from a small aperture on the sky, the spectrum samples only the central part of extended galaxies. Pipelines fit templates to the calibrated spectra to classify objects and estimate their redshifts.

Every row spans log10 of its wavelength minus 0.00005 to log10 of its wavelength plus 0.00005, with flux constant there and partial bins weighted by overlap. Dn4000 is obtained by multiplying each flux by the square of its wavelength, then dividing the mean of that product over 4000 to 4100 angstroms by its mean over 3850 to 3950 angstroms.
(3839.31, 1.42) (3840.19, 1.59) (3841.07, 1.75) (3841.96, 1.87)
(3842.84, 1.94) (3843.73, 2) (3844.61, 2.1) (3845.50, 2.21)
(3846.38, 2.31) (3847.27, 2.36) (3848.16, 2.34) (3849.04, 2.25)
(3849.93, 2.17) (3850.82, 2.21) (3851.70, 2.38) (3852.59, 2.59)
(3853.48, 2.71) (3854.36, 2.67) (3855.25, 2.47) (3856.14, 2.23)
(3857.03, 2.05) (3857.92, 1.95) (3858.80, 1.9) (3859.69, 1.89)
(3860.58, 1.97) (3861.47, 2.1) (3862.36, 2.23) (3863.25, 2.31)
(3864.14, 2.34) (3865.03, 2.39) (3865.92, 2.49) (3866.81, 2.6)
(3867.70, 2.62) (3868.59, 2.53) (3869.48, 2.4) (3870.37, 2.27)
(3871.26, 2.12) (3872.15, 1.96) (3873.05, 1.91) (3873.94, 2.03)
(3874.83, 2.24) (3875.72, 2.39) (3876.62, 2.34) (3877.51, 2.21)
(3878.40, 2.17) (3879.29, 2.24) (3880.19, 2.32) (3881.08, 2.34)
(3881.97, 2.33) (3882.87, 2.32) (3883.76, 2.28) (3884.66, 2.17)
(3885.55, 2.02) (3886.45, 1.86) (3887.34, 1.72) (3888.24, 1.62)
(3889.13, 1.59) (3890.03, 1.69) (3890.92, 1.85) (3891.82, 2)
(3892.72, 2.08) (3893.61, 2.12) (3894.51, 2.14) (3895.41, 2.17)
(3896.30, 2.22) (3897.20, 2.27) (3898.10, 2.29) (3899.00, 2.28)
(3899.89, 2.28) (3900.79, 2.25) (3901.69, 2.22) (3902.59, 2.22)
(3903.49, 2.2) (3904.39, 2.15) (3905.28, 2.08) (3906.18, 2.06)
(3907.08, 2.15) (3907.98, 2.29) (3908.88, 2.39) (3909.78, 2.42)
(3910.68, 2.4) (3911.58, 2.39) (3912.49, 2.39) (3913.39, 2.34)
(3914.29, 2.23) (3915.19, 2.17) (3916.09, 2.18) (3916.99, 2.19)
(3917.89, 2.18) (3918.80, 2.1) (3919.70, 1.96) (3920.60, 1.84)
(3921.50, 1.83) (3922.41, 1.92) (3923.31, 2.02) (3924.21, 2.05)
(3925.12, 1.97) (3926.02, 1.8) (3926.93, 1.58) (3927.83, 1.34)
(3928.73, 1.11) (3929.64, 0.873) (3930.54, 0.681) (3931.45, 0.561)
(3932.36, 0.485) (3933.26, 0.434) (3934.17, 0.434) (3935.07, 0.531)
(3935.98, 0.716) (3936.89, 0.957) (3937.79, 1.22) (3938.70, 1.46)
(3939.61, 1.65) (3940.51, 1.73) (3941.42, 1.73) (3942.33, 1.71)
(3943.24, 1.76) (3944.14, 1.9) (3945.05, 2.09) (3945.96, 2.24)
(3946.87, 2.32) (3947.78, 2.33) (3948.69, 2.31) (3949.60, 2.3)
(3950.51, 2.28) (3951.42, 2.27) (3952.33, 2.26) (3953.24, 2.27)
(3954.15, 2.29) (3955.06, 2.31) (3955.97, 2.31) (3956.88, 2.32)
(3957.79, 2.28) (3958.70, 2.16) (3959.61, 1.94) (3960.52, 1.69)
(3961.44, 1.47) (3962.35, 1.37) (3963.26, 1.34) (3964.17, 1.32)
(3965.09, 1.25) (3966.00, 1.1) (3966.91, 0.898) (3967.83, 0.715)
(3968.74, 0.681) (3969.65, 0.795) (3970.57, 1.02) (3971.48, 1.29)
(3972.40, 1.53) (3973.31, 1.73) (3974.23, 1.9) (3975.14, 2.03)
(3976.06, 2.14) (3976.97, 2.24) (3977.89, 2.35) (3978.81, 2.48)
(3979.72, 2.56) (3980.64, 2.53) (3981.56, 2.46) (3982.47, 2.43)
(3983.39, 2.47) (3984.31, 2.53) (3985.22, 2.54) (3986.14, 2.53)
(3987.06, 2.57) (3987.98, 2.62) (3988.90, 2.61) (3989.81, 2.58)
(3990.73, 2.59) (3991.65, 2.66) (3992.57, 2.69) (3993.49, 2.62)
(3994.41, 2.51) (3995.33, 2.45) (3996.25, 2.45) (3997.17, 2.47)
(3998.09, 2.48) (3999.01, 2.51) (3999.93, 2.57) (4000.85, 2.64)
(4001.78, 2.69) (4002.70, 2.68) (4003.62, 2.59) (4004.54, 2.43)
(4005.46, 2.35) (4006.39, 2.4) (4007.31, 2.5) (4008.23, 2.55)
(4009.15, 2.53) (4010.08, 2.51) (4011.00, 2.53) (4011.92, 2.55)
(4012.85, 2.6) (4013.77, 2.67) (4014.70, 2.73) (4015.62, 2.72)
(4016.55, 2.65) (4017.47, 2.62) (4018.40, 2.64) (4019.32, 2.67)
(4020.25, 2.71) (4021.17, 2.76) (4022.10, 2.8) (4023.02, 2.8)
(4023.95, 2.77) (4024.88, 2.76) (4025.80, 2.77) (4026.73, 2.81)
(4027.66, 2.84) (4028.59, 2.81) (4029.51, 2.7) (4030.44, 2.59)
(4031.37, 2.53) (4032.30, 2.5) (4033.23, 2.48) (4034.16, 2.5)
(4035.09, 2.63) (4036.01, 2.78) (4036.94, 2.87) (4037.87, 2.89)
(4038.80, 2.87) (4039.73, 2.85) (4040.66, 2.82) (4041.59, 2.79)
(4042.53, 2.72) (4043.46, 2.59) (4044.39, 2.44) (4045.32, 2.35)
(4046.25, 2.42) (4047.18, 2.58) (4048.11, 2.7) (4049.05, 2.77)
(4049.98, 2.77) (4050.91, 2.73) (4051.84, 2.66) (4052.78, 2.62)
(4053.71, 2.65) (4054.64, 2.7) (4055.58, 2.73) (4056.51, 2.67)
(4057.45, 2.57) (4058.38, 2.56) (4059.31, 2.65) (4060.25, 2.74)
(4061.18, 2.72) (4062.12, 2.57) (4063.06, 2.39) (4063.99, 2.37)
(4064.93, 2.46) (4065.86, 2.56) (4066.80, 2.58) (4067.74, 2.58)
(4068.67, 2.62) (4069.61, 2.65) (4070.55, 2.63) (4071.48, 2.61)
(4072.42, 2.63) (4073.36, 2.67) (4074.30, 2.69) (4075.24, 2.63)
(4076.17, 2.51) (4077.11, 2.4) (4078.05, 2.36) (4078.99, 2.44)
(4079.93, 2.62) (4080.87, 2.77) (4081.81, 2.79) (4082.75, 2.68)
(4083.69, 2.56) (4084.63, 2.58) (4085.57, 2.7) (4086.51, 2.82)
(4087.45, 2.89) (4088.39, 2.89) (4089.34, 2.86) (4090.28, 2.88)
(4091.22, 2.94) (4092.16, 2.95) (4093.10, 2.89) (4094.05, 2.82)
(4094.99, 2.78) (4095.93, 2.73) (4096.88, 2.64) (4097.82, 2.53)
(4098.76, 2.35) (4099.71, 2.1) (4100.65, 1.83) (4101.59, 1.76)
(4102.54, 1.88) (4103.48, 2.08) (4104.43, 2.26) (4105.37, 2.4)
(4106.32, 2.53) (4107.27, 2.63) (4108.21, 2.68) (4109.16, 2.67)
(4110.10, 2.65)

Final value 1.4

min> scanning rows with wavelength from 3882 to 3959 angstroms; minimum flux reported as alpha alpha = 0.434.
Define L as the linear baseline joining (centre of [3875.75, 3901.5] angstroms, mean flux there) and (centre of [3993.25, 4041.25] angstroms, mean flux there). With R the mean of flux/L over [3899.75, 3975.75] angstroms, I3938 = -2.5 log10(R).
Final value 0.29 mag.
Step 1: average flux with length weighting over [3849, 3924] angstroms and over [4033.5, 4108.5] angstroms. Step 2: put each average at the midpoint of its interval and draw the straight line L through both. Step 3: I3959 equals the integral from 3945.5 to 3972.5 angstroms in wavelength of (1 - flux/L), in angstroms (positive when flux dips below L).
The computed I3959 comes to 6.8 angstroms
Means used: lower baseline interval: 2.19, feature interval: 1.76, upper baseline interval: 2.61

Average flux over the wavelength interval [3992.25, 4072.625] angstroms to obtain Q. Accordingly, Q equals 2.63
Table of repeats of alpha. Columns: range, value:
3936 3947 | 0.957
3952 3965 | 1.32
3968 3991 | 0.681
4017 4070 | 2.35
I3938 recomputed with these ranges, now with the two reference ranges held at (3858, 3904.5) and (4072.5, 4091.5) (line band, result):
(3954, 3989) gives 0.25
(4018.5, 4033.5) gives -0.07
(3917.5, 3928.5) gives 0.21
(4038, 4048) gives -0.03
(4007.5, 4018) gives -0.04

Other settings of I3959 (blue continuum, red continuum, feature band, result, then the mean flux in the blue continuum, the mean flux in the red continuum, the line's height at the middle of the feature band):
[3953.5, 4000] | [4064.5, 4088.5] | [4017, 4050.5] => -4.34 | 2.06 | 2.62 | 2.38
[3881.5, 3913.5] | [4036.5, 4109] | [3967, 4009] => 2.21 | 2.14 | 2.6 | 2.38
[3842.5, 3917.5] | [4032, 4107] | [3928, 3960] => 9.34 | 2.21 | 2.6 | 2.34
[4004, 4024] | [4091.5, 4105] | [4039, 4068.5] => -1.29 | 2.61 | 2.41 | 2.51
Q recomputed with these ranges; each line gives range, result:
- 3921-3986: 1.72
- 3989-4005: 2.57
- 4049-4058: 2.68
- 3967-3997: 2.15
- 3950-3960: 2.25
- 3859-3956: 1.98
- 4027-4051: 2.67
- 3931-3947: 1.31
